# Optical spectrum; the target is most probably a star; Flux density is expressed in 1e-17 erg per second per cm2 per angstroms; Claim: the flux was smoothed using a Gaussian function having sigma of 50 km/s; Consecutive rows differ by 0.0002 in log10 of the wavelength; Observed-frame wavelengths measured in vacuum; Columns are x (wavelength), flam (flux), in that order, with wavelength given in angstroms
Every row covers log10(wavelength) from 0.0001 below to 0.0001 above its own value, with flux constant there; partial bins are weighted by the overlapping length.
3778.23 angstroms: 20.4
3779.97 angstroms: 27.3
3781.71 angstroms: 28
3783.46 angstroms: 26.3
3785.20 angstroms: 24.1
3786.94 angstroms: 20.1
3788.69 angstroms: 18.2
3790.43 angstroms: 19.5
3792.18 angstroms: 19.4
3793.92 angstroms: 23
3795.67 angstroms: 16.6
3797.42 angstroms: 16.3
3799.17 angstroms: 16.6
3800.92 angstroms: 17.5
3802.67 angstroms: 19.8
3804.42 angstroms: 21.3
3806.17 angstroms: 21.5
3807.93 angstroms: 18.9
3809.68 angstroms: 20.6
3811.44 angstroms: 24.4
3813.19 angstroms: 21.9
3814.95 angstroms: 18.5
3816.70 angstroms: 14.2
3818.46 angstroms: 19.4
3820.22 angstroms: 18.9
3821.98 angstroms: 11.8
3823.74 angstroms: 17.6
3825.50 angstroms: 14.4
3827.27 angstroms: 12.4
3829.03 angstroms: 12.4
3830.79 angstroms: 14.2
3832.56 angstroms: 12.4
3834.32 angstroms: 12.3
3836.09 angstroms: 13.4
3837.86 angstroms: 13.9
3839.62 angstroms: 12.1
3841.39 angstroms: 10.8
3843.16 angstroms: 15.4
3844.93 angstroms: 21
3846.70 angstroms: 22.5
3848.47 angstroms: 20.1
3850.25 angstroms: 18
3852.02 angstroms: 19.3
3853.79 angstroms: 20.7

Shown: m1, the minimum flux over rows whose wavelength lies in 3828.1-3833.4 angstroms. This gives 12.4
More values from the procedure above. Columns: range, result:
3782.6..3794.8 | 18.2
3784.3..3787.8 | 20.1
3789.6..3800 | 16.3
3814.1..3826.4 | 11.8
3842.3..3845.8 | 15.4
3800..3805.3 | 17.5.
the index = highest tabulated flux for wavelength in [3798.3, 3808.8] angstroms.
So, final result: 21.5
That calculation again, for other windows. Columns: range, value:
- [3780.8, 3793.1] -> 28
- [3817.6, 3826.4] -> 19.4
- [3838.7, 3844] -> 15.4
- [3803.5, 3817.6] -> 24.4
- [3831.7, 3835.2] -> 12.4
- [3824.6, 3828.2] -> 14.4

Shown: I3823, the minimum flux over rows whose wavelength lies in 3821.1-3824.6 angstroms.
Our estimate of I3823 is 11.8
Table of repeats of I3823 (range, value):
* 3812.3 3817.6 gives 14.2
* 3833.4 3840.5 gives 12.1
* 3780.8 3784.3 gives 26.3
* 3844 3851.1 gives 18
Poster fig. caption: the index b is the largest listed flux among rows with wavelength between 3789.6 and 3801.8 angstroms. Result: 23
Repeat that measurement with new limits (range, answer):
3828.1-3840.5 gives 14.2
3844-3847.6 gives 22.5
